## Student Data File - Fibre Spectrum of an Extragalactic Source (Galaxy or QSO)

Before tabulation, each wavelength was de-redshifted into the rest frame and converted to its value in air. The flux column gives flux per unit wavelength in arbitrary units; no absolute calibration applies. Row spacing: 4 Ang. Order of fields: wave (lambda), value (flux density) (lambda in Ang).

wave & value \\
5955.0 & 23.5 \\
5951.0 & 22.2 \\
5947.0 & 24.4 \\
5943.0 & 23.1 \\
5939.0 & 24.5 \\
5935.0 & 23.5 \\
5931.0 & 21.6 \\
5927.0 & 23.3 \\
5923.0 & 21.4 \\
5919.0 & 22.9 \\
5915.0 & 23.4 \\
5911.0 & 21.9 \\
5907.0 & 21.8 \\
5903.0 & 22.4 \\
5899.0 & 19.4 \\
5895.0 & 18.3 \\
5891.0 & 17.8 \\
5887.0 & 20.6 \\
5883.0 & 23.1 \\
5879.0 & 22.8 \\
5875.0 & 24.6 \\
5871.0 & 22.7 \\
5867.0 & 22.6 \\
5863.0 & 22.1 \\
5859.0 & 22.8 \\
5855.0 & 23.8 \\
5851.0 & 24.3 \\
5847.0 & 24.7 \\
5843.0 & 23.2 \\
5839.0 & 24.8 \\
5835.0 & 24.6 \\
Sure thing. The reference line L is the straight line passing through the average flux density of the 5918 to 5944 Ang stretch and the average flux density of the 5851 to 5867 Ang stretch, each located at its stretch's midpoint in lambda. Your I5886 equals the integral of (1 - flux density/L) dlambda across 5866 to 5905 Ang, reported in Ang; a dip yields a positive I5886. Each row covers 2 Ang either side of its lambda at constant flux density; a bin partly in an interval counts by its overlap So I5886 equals 2.7 Ang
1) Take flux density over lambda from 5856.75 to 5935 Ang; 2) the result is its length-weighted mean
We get 21.9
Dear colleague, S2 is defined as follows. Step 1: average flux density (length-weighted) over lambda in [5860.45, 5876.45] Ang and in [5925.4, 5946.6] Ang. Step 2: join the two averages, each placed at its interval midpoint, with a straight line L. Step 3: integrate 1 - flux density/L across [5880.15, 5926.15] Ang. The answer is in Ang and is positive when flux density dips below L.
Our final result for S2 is 3.7 Ang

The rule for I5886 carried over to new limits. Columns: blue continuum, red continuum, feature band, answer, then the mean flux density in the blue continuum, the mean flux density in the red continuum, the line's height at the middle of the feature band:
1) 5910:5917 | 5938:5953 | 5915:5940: 0.3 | 22.8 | 23.5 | 23.1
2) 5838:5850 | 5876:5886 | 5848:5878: 0.3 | 24.2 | 22.9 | 23.5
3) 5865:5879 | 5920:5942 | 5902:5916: 0.4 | 23.2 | 22.9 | 23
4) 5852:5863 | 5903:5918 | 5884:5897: 2.0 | 23.2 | 22.4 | 22.7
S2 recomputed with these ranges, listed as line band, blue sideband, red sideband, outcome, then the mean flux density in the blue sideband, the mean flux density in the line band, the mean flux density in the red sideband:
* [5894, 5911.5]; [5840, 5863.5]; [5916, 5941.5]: 1.8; 23.6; 20.8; 22.9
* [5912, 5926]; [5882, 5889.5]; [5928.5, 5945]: 0.0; 21.4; 22.6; 23.2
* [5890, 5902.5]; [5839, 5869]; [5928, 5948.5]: 2.3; 23.5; 19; 23.4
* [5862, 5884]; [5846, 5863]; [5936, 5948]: 0.6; 23.6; 23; 23.9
